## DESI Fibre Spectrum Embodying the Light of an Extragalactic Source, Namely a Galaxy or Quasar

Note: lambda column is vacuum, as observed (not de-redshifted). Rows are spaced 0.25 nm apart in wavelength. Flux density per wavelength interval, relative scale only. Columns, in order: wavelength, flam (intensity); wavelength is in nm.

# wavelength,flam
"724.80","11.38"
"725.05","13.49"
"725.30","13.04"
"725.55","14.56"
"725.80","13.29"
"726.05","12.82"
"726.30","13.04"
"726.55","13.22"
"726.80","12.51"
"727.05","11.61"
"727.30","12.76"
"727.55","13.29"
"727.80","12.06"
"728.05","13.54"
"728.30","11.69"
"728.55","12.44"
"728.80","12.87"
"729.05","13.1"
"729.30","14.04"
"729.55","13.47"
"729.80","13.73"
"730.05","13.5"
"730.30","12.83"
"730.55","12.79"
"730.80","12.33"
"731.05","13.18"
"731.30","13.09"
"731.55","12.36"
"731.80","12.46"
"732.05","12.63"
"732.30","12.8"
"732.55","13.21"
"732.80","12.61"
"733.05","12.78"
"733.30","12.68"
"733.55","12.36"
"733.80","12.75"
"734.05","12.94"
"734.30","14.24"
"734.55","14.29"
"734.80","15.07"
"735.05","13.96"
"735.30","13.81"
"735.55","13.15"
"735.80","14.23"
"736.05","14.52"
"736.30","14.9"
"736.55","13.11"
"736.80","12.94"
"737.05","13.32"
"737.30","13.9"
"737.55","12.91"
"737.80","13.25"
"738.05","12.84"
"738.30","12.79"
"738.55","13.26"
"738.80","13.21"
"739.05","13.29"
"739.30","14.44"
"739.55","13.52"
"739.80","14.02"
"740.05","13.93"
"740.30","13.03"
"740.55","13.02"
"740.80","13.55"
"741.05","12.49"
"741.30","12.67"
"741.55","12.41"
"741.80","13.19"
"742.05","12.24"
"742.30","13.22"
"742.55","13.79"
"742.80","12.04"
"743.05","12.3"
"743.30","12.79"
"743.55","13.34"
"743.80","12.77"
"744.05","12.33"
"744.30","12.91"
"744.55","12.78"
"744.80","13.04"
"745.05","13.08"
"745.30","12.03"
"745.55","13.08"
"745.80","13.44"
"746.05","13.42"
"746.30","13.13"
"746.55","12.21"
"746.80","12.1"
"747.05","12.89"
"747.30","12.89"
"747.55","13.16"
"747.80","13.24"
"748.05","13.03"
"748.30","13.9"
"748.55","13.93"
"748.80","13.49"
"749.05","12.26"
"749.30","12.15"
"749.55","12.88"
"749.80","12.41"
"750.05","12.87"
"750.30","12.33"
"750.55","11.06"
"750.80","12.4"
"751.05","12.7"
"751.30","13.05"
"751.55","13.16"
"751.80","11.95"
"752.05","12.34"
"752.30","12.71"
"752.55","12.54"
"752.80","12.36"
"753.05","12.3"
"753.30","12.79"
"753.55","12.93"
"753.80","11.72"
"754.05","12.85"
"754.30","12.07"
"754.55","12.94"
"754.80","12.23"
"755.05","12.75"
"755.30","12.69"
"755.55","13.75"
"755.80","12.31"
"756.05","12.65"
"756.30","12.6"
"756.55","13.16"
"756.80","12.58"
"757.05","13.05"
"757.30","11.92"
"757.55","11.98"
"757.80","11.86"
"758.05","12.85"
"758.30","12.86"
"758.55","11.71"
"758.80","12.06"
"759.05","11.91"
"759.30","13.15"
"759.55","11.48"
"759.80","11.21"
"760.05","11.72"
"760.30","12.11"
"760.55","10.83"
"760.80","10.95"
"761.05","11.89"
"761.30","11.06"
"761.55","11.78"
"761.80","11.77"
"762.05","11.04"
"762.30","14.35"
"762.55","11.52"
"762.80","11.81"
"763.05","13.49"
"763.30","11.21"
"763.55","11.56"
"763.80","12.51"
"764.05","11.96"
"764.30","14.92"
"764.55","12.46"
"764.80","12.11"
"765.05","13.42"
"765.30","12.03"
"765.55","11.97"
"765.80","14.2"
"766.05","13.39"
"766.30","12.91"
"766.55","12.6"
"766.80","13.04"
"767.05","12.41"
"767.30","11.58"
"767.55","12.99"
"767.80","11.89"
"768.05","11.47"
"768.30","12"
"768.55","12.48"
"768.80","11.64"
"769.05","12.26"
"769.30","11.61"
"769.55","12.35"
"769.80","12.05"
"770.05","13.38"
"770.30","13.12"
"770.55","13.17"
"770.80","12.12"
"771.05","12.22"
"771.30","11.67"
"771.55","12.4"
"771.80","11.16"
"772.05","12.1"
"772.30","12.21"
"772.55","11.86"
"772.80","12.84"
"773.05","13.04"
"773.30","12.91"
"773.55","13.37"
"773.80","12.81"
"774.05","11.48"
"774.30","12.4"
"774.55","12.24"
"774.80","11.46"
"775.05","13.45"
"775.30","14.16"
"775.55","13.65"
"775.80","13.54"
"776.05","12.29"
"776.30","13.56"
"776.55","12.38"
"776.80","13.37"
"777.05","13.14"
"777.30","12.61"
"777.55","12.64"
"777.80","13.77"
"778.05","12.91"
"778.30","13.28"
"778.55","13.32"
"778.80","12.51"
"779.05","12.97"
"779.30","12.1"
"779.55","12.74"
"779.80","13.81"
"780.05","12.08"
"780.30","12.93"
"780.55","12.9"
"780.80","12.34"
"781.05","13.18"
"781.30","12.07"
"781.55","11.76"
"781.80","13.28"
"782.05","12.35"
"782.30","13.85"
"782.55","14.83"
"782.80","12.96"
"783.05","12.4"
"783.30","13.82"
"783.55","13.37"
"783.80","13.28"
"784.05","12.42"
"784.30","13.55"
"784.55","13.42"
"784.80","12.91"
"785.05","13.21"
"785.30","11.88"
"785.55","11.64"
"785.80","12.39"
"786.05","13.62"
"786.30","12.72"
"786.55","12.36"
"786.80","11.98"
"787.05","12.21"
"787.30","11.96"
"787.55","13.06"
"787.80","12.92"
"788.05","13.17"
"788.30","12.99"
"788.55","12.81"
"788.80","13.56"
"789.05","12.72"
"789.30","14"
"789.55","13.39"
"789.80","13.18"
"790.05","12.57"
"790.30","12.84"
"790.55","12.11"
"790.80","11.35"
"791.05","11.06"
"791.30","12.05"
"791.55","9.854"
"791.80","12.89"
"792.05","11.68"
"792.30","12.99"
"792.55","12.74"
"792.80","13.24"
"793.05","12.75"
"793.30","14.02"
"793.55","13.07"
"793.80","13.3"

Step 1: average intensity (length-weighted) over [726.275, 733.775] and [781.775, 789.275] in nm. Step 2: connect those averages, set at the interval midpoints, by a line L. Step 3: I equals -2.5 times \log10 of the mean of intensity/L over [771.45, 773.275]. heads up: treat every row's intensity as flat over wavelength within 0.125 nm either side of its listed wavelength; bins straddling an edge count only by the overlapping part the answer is 0.06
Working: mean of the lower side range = 12.8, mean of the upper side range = 12.9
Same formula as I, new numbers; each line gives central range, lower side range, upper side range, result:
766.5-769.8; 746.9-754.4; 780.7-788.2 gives 0.052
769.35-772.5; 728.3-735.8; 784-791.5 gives 0.043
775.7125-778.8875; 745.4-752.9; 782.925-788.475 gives -0.020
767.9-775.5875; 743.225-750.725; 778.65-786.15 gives 0.040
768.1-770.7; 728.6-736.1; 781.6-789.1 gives 0.054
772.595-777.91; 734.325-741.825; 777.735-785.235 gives 0.015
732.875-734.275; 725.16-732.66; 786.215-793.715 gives 0.009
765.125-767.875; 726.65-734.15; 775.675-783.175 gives 0.020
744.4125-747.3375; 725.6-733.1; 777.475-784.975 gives 0.007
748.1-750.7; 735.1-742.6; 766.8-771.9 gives 0.020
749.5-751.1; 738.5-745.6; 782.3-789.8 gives 0.058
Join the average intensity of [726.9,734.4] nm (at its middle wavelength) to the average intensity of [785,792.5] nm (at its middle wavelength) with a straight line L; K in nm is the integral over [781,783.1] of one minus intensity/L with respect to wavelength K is -0.07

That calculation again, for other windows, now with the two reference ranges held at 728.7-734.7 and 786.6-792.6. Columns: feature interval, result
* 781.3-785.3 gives -0.17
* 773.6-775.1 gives 0.04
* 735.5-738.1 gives -0.12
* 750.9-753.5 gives 0.05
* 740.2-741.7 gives 0.01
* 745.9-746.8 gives 0.01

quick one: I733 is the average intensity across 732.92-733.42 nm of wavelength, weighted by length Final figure 12.7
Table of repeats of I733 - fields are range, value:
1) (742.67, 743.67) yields 12.6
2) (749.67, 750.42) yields 12.5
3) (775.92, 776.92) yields 12.9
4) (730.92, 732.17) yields 12.7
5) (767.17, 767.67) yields 12.3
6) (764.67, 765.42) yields 12.5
